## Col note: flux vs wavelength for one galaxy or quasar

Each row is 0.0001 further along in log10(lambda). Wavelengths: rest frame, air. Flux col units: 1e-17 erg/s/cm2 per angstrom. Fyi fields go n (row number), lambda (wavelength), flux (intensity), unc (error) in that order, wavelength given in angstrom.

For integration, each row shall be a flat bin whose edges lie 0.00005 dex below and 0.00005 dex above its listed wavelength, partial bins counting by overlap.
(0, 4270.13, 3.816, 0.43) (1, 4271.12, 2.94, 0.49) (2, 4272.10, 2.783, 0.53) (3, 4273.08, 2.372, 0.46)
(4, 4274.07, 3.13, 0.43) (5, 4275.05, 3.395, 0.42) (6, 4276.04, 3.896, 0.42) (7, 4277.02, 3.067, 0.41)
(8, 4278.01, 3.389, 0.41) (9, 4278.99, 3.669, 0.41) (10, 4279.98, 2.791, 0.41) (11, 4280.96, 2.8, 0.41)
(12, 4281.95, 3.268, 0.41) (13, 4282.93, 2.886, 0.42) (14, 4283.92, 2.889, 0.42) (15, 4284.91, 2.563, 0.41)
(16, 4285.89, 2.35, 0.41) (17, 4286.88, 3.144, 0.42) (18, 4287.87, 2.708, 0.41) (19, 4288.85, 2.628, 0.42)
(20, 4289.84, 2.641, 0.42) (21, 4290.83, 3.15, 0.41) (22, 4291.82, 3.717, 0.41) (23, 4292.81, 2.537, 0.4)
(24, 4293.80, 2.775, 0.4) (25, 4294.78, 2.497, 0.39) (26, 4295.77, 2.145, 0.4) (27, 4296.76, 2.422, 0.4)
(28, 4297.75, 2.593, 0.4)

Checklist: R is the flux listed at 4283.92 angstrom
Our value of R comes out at 2.889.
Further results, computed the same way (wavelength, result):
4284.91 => 2.563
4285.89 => 2.35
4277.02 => 3.067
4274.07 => 3.13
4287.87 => 2.708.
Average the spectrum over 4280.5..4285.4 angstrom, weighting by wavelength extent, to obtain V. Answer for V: 2.88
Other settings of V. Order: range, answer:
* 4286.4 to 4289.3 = 2.83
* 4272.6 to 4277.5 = 3.17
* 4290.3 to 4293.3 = 3.12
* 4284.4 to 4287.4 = 2.68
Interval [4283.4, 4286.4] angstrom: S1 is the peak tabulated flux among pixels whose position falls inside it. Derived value 2.889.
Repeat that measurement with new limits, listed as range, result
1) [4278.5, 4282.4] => 3.669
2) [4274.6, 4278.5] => 3.896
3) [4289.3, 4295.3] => 3.717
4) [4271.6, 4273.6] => 2.783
